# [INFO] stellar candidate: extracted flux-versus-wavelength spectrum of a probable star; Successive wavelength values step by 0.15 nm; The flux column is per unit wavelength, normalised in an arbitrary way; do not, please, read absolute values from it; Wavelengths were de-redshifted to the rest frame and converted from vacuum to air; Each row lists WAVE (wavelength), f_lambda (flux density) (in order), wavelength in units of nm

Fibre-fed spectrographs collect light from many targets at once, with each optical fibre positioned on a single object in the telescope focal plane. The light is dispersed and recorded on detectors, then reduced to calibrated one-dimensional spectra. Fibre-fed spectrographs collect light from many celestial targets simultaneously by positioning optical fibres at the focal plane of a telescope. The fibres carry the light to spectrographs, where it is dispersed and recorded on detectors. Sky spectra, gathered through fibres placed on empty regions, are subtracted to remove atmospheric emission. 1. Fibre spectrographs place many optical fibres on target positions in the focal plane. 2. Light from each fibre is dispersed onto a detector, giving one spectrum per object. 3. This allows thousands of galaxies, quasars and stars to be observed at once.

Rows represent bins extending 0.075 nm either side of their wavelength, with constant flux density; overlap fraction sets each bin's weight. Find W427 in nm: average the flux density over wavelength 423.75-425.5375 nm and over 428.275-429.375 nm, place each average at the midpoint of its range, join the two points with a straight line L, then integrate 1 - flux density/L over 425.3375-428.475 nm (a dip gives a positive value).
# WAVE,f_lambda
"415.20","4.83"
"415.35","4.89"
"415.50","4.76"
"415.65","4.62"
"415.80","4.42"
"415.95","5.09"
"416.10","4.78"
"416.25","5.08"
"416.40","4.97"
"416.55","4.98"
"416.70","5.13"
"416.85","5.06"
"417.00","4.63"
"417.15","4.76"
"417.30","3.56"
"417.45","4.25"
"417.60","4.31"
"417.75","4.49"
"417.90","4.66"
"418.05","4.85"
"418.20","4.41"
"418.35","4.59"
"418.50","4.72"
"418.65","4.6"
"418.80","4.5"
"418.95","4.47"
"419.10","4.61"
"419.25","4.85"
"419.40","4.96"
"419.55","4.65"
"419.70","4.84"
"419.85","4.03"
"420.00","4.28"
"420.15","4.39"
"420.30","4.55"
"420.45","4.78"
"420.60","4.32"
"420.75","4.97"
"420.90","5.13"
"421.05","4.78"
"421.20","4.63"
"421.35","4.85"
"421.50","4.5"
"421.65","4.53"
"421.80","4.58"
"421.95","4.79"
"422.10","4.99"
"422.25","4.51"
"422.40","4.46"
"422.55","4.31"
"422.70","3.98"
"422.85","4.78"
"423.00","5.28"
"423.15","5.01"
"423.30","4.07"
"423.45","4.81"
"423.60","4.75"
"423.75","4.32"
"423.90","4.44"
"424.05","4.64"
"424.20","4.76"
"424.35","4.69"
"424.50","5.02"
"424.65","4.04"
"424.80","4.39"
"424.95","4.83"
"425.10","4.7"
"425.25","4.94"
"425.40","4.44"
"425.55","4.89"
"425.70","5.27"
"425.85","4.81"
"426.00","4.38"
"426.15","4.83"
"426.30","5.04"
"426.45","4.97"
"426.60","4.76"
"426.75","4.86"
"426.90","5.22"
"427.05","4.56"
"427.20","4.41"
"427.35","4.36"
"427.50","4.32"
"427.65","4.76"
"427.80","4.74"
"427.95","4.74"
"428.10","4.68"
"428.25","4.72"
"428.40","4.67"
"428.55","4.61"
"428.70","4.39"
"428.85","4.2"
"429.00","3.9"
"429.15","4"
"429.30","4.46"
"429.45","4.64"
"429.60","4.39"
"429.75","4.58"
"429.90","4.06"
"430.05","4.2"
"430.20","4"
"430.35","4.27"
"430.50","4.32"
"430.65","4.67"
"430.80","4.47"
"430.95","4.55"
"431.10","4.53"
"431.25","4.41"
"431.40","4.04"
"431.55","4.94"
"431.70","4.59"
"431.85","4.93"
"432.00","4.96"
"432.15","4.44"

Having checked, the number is -0.19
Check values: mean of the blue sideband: 4.62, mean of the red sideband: 4.34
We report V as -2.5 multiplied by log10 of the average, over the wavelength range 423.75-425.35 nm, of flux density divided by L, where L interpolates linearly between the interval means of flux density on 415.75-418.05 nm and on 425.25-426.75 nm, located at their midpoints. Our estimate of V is 0.04 mag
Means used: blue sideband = 4.69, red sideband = 4.83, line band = 4.63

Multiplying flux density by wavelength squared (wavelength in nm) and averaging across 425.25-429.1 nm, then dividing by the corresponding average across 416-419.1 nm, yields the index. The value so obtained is 1.1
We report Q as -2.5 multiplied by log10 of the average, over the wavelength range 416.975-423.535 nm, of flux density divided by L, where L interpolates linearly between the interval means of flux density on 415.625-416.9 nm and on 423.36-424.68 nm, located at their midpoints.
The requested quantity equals 0.04 mag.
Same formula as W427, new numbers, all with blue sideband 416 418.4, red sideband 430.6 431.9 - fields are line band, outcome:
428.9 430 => 0.069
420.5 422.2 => -0.036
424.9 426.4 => -0.070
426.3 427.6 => -0.032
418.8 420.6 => 0.029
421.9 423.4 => 0.001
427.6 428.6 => -0.026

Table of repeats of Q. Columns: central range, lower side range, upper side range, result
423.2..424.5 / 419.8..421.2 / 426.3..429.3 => 0.00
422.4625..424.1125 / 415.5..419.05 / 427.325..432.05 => 0.00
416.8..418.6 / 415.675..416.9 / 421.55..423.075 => 0.08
